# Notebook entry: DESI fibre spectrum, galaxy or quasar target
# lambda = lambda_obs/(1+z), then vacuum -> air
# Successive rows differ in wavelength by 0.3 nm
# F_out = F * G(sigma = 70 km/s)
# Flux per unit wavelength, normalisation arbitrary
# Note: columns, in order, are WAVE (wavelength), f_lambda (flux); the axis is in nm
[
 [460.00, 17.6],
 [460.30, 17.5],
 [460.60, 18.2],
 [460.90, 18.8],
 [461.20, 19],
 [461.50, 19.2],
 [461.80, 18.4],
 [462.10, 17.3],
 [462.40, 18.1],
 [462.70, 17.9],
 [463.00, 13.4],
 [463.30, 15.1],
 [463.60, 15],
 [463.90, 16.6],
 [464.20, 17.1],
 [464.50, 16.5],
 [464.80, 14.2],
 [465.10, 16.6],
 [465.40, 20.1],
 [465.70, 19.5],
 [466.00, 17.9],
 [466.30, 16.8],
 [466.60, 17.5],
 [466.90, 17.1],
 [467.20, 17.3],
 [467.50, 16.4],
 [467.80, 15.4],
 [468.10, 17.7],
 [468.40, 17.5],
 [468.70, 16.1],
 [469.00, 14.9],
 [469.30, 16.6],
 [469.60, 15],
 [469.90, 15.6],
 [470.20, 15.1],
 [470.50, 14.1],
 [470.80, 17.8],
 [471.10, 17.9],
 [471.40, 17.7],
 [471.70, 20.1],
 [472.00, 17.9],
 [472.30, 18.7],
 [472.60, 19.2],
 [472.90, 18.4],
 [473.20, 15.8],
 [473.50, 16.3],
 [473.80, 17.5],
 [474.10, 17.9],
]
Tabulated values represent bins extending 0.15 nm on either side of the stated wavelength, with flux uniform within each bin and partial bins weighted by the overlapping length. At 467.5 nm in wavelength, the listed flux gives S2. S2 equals 16.4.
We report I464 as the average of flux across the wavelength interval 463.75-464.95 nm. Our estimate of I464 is 16.1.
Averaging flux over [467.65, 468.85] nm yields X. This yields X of 16.7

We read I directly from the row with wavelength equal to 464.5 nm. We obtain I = 16.5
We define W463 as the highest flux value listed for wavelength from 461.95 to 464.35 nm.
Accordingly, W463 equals 18.1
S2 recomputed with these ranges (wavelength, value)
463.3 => 15.1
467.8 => 15.4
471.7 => 20.1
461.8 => 18.4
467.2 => 17.3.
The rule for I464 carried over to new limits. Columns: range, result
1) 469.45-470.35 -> 15.2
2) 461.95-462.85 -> 17.8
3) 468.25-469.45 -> 16.3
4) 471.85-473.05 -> 18.5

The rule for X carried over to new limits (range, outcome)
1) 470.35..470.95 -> 16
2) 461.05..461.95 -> 18.9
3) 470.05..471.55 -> 16.5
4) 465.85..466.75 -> 17.4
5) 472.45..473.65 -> 17.4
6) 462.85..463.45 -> 14.2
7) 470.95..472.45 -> 18.5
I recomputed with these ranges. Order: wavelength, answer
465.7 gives 19.5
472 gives 17.9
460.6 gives 18.2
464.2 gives 17.1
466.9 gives 17.1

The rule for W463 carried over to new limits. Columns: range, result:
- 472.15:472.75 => 19.2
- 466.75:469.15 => 17.7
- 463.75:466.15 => 20.1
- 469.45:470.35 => 15.6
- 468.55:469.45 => 16.6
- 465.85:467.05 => 17.9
